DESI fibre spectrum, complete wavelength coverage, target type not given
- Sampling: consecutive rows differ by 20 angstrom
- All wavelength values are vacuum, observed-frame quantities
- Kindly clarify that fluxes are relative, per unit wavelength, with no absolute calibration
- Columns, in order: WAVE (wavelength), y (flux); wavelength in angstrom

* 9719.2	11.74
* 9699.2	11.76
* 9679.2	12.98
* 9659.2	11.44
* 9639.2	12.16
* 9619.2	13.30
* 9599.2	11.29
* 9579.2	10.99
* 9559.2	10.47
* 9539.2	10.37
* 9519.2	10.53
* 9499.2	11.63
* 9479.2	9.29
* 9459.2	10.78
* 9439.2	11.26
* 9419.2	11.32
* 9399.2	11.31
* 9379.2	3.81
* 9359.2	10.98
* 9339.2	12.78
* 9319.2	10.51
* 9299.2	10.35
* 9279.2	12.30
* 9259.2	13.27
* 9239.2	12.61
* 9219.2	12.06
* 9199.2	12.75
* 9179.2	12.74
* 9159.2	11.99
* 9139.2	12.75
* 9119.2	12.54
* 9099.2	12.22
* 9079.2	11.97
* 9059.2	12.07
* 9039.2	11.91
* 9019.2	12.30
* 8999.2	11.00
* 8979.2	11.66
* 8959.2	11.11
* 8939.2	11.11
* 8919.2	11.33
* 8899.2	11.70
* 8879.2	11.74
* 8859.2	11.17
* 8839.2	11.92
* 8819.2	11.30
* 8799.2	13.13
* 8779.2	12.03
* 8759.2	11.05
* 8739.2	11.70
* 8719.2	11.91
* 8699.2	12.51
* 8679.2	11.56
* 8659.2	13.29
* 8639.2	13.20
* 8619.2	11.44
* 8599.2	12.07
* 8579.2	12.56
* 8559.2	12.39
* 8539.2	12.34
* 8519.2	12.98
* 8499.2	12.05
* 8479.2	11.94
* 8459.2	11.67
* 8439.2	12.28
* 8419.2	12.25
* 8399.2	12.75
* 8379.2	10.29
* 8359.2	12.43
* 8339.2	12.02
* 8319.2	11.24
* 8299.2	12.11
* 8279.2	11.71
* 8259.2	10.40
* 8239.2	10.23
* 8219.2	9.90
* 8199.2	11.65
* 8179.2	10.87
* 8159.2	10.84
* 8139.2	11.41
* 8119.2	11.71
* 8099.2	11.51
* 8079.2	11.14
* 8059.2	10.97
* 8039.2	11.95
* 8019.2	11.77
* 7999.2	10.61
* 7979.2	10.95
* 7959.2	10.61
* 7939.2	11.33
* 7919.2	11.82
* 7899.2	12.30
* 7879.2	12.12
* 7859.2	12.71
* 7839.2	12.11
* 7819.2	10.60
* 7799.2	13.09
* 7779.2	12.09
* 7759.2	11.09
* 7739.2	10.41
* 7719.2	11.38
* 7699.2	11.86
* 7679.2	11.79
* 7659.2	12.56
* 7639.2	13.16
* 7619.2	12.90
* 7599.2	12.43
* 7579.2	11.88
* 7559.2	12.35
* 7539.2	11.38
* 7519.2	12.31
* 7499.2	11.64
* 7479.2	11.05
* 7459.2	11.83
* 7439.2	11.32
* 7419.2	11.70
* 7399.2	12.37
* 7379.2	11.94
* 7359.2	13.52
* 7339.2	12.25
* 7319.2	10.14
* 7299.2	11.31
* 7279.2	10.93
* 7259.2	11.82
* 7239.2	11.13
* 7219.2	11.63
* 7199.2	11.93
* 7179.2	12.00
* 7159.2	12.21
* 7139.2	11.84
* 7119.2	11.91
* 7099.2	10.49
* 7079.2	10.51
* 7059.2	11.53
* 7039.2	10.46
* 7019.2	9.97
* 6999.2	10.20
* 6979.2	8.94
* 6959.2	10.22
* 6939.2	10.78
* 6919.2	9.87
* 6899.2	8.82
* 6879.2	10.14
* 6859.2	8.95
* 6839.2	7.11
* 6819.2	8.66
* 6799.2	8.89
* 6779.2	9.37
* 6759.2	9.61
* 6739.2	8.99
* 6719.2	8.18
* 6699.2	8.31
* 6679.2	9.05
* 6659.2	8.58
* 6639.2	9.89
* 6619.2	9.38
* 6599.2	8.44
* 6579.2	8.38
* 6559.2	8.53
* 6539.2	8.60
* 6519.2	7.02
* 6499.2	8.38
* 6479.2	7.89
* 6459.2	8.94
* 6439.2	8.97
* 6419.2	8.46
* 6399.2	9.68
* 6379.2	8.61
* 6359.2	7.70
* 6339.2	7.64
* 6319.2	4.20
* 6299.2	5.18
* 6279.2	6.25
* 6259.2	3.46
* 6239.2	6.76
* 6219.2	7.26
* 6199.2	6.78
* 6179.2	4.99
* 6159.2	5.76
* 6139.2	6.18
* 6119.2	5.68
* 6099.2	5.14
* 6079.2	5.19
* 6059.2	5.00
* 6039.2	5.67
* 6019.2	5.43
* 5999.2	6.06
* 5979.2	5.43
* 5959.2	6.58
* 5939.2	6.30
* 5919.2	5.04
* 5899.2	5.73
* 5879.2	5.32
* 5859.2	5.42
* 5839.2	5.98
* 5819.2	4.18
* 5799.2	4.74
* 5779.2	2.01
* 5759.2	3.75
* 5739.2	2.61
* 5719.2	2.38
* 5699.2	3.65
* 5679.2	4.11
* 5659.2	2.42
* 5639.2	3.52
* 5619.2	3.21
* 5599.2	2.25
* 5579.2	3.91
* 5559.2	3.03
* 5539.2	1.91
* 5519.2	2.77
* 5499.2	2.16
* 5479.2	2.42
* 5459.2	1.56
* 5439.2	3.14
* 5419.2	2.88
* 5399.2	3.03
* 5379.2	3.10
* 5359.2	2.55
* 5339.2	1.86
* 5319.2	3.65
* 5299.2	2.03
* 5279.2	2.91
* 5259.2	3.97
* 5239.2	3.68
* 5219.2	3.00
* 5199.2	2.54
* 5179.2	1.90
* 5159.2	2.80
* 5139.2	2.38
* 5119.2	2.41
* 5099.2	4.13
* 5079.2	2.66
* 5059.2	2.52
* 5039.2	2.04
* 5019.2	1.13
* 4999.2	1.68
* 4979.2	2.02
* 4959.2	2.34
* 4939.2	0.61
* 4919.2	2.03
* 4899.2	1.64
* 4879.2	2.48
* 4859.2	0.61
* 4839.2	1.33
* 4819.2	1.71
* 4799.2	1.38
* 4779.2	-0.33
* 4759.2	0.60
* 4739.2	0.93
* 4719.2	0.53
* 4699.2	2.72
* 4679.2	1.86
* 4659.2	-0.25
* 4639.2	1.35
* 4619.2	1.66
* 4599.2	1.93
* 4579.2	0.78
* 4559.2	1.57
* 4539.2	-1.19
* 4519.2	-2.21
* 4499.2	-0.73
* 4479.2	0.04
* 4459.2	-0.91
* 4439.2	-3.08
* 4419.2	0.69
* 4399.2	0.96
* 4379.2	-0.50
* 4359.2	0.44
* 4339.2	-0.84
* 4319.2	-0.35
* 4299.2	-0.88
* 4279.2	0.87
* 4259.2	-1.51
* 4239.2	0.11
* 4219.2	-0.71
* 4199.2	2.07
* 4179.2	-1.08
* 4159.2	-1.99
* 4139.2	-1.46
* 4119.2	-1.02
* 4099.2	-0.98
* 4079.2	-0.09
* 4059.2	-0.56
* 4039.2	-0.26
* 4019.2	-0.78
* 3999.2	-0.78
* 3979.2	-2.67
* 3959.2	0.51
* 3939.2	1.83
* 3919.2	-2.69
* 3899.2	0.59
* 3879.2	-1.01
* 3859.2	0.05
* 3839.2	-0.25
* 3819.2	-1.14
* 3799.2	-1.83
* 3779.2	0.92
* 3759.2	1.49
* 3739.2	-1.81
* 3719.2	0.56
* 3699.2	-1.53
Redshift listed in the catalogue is 0.590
